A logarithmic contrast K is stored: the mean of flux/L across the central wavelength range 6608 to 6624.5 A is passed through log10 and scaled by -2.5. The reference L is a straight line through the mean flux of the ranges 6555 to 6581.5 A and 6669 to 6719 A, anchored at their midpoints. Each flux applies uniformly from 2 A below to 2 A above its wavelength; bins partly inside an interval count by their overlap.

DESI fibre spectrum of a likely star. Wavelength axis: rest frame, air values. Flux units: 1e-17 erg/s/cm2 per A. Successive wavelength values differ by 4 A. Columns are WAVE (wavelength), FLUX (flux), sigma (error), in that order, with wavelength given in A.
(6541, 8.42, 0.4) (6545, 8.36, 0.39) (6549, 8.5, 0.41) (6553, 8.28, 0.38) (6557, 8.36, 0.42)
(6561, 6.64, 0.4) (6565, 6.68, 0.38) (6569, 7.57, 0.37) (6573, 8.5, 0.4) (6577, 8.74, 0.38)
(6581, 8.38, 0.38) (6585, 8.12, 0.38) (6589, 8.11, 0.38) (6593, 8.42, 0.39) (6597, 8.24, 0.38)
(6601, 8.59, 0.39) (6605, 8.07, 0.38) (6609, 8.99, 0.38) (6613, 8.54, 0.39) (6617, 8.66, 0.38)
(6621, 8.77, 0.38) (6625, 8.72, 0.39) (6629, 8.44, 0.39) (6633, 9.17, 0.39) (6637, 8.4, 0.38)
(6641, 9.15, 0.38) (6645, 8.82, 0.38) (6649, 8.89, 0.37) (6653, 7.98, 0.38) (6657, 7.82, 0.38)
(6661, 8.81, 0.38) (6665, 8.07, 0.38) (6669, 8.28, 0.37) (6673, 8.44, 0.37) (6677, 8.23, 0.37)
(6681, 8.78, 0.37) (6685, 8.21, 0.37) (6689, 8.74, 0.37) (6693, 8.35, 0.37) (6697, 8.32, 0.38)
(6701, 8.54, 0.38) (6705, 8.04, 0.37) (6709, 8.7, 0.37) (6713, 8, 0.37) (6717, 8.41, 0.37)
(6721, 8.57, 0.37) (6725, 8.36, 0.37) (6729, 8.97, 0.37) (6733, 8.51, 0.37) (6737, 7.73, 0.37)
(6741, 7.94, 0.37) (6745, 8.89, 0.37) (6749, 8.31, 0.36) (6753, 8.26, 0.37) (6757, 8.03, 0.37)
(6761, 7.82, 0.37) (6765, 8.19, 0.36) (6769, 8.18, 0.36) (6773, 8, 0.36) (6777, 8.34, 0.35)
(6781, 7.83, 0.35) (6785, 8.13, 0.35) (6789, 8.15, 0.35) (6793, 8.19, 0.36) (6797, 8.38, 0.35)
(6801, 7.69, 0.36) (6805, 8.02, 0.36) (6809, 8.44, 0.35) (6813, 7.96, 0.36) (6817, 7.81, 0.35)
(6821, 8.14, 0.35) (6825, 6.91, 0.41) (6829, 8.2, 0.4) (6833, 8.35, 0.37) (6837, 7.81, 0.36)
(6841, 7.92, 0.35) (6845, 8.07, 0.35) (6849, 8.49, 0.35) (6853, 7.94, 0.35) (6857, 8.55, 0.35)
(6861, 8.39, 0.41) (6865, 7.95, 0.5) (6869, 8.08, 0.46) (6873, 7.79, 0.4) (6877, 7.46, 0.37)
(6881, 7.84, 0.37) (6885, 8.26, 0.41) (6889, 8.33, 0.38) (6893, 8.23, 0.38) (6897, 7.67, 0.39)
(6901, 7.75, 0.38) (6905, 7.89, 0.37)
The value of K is -0.09 mag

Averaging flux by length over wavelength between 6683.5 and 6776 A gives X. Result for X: 8.31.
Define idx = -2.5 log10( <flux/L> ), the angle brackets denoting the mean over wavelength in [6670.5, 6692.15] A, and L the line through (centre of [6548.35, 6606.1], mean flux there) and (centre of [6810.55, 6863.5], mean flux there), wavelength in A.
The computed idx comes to -0.05 mag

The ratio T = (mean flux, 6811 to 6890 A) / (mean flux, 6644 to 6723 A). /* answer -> 0.95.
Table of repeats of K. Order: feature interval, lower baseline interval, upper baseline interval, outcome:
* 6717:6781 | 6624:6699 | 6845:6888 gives 0.01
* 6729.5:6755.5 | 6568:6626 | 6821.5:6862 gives -0.01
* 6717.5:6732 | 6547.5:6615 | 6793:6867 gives -0.07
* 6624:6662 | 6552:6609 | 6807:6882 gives -0.07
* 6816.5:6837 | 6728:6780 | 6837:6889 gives 0.03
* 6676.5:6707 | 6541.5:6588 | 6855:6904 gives -0.05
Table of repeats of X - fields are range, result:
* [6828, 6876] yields 8.11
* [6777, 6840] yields 8.01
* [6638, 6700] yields 8.46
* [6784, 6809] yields 8.12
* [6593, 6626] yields 8.56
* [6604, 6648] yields 8.72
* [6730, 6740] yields 8.19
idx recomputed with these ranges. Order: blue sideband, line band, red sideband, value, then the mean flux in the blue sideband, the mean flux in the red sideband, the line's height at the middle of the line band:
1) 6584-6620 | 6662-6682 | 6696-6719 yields 0.00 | 8.43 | 8.34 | 8.37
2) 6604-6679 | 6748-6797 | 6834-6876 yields 0.02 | 8.55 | 8.09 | 8.27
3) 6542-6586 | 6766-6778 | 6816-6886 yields -0.02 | 8.02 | 8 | 8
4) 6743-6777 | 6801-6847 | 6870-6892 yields 0.02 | 8.22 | 7.96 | 8.08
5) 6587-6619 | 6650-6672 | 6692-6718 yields 0.02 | 8.45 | 8.33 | 8.39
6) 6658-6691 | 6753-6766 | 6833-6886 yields 0.03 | 8.43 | 8.05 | 8.25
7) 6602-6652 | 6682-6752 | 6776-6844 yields 0.00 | 8.7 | 8.01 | 8.36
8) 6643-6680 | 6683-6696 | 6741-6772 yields -0.01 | 8.38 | 8.21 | 8.33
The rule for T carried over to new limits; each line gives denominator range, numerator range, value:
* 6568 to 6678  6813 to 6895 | 0.95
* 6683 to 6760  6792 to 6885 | 0.96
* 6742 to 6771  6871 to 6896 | 0.97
